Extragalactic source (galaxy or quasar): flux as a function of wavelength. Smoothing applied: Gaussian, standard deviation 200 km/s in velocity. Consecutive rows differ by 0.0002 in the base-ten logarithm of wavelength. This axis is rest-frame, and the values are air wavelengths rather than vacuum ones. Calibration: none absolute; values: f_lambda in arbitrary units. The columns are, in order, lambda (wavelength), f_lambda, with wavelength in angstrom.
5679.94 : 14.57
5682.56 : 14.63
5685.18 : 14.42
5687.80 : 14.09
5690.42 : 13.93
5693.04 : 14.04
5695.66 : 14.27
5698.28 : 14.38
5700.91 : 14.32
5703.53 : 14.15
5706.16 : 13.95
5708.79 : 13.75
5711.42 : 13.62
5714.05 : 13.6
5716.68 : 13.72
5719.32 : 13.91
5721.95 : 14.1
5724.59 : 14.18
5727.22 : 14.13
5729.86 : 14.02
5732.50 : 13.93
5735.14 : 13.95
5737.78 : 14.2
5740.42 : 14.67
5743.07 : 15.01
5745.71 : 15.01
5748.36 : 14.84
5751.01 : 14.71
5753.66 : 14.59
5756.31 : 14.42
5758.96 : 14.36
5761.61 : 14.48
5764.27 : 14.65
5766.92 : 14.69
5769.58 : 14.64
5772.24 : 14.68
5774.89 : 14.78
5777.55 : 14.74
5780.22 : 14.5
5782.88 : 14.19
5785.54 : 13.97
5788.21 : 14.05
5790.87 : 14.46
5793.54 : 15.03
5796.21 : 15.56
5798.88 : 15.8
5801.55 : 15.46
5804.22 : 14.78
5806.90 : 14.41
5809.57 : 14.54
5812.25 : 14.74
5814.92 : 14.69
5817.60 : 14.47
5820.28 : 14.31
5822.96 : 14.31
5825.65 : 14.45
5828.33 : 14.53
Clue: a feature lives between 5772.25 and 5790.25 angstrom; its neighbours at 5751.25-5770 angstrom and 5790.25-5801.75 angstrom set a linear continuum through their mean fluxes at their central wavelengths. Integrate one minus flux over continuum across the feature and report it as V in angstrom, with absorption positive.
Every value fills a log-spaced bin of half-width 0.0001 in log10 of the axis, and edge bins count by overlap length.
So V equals 0.7 angstrom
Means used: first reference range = 14.6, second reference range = 15.3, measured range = 14.4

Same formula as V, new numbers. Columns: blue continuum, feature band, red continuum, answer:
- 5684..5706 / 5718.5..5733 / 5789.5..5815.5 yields 0.35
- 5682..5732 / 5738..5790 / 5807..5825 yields -1.03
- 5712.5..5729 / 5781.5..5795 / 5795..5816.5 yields 0.39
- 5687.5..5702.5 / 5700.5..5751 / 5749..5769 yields 0.69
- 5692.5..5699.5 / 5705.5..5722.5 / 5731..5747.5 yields 0.66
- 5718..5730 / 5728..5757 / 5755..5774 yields -0.36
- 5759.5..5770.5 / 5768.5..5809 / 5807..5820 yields -0.42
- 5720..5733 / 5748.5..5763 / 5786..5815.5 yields -0.16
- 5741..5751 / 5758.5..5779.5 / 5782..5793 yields -0.16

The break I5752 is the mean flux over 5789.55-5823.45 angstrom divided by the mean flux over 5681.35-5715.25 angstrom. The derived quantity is 1.1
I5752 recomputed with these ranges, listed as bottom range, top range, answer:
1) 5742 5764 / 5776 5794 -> 0.98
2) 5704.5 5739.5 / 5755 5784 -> 1.04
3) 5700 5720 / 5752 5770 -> 1.05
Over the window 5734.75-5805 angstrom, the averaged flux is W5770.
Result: 14.7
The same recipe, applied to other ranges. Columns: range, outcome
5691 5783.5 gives 14.3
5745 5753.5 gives 14.8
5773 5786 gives 14.5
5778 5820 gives 14.7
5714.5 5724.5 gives 13.9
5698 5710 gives 14.1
